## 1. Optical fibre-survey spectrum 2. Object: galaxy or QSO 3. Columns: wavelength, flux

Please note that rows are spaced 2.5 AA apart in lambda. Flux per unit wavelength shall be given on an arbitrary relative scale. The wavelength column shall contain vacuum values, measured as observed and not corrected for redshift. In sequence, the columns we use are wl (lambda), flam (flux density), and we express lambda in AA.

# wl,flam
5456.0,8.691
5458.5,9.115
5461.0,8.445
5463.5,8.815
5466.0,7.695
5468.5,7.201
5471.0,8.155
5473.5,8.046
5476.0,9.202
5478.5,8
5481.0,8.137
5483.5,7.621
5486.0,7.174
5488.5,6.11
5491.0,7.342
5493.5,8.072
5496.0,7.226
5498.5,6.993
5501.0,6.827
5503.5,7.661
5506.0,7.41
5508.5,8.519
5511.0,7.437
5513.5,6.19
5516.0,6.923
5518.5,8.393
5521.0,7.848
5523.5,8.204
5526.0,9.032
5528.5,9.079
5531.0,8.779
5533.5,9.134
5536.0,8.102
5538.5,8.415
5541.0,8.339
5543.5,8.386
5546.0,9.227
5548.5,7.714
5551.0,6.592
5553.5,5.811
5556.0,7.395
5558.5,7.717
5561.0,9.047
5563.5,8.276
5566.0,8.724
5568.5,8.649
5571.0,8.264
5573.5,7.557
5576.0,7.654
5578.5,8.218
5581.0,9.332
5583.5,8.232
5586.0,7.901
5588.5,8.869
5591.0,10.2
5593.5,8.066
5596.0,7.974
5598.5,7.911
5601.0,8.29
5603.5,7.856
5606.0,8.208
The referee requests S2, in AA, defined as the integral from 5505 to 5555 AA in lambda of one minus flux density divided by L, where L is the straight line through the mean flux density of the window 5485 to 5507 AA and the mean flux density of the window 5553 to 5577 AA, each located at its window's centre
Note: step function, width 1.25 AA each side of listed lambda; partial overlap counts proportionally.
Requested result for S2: -2.6 AA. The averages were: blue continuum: 7.2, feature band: 7.98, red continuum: 7.98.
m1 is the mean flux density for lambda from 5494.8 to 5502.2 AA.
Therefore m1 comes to 7.02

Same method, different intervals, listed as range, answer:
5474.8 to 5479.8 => 8.59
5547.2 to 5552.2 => 7.18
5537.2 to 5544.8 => 8.38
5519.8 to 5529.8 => 8.55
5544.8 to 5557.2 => 7.34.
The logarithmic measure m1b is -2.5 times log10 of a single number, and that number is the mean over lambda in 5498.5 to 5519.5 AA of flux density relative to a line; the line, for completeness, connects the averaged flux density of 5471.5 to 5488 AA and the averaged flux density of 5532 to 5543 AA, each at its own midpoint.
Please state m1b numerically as 0.12 mag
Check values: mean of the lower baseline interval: 7.95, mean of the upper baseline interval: 8.5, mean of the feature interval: 7.38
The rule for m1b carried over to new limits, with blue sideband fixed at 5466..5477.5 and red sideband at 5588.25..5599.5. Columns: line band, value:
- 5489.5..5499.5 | 0.11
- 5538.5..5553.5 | 0.07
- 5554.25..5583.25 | 0.04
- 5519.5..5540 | -0.03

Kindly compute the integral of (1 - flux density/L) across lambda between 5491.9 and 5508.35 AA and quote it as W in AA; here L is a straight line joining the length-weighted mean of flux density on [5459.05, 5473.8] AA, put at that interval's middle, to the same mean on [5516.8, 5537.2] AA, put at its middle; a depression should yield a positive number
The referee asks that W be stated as 1.8 AA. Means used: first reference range 8.11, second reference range 8.54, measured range 7.44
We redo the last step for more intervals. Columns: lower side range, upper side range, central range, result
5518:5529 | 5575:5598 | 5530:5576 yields 2.06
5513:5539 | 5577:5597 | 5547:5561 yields 1.90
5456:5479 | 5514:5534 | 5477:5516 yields 4.42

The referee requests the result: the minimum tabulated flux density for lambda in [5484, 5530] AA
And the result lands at 6.11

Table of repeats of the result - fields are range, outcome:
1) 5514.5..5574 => 5.811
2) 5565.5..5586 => 7.557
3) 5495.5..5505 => 6.827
